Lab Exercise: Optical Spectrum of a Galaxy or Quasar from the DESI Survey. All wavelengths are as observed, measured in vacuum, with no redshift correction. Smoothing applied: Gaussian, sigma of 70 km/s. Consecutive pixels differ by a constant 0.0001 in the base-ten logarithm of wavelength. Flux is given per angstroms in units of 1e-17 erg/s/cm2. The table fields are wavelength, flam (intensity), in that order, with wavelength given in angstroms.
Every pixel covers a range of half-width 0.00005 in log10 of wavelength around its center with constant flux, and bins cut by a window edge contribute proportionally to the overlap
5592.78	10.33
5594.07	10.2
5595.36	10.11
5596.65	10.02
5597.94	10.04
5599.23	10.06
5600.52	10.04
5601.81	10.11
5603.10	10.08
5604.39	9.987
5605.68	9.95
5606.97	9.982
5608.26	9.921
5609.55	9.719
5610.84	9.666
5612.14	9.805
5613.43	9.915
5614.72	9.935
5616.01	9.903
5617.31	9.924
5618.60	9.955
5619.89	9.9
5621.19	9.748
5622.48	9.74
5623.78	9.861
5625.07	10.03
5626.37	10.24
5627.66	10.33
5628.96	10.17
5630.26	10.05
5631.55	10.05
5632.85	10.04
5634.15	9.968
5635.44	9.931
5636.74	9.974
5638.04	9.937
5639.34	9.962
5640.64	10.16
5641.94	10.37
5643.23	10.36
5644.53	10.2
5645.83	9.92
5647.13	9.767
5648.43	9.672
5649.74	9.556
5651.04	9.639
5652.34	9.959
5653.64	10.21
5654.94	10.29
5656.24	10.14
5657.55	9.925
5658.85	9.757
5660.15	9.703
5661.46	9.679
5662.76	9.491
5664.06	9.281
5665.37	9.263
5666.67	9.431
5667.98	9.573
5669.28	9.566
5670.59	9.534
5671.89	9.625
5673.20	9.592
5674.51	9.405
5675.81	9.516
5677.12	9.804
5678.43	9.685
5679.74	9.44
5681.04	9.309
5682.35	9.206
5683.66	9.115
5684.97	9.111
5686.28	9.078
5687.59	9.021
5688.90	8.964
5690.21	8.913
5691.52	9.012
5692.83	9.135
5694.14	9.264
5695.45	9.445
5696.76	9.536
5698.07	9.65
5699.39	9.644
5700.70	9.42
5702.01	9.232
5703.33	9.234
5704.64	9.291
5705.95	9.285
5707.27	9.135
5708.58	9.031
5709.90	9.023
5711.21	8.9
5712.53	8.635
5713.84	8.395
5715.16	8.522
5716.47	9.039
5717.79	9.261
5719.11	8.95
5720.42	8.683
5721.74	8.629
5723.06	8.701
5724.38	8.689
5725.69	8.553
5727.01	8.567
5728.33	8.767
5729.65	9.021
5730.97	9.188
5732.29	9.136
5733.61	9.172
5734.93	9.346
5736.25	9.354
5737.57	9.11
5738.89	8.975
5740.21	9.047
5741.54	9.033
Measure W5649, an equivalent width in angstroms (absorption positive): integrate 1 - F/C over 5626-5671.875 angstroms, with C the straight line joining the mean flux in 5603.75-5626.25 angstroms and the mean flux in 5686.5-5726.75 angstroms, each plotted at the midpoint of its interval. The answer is -1.5 angstroms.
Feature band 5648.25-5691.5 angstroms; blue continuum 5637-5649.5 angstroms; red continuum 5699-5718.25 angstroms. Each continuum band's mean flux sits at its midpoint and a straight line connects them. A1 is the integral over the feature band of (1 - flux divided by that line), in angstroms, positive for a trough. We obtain 0.5 angstroms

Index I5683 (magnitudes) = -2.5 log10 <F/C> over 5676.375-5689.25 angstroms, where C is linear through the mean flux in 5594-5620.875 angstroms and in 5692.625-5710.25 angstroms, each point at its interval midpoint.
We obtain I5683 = 0.019 mag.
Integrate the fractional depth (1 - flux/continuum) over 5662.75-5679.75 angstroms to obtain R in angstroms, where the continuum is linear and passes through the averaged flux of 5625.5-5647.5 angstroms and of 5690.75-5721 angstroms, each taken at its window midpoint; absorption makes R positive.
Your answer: 0.1 angstroms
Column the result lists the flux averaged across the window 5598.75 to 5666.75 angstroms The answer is 9.92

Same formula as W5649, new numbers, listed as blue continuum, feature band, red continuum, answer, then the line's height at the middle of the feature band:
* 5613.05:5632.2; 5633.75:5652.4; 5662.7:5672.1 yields -0.4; 9.75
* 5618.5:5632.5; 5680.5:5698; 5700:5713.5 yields 0.2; 9.3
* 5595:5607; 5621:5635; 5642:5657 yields 0.0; 10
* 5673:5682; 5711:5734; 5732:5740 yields 1.1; 9.26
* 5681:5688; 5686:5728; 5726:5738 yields 0.3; 9.09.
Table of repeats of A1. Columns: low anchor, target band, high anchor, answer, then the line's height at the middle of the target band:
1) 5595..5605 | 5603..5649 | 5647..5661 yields -0.06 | 9.96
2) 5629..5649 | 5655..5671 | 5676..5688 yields -0.01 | 9.63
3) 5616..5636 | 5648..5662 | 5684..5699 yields -0.33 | 9.64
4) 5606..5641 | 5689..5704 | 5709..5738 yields -0.20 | 9.18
